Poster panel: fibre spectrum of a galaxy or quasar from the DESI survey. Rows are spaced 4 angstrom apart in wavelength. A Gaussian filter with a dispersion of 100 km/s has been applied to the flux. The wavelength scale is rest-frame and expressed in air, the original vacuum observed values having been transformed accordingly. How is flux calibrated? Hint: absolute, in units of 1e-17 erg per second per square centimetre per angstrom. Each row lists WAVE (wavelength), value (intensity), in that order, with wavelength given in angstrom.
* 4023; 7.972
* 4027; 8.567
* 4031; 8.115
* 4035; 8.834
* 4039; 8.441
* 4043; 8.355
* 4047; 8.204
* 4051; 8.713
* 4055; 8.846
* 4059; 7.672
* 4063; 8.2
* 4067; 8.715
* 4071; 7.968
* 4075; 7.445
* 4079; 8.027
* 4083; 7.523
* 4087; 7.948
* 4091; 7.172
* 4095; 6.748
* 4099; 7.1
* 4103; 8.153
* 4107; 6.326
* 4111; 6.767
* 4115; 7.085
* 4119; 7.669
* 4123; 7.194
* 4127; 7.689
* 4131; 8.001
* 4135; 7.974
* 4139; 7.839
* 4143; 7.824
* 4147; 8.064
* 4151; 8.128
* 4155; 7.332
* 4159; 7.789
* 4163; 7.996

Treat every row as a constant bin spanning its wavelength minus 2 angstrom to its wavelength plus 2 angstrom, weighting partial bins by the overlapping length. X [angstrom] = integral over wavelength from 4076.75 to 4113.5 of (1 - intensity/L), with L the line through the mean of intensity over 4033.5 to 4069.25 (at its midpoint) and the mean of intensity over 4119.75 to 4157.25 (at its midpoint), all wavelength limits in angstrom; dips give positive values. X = 3.64 angstrom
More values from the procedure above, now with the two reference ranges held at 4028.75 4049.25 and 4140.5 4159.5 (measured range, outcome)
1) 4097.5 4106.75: 0.8 angstrom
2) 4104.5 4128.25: 2.6 angstrom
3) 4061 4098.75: 2.2 angstrom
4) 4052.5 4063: 0.0 angstrom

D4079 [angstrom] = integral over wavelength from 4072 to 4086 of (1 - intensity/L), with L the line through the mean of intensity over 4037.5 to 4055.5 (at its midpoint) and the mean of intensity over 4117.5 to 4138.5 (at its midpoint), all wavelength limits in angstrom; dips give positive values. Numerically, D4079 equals 0.81 angstrom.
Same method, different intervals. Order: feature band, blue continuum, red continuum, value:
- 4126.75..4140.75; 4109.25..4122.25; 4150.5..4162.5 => -0.9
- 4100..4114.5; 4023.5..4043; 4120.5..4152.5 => 1.7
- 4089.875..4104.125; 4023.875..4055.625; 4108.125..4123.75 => 0.4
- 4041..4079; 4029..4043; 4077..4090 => -0.5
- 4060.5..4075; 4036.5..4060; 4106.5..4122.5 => -0.3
